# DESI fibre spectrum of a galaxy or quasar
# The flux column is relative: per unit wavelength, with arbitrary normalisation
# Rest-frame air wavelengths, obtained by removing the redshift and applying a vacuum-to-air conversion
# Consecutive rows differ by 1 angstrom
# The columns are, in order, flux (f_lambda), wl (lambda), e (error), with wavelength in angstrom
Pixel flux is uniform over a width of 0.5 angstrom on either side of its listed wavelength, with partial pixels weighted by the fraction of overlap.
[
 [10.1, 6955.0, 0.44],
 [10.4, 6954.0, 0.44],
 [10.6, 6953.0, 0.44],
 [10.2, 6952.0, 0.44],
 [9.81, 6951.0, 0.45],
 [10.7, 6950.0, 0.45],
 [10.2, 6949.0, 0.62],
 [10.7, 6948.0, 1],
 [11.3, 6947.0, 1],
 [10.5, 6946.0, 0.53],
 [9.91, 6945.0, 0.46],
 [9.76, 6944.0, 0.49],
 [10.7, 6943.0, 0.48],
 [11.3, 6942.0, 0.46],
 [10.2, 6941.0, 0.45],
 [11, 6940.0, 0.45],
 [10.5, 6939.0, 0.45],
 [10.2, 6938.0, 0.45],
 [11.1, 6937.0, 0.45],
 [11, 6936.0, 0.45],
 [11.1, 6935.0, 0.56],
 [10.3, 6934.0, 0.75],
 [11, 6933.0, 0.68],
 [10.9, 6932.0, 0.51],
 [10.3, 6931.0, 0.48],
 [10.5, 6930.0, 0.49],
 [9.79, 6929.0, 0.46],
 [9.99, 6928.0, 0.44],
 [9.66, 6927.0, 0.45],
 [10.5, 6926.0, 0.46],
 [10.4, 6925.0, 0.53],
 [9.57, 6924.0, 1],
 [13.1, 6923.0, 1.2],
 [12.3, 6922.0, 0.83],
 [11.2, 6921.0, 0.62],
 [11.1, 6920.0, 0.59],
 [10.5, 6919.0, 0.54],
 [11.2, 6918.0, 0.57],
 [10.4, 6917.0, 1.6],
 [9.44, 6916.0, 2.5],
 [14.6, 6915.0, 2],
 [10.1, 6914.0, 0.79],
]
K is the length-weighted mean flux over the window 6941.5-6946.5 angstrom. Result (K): 10.4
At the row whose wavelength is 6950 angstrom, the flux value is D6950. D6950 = 10.7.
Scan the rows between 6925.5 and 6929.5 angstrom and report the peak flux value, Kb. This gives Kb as 10.5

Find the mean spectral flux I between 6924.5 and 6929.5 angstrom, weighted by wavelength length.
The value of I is 10.1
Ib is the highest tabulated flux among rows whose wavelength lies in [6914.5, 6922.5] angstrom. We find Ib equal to 14.6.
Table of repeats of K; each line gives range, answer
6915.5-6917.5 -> 9.92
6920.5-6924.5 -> 11.5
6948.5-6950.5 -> 10.4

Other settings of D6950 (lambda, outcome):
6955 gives 10.1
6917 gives 10.4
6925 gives 10.4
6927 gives 9.66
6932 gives 10.9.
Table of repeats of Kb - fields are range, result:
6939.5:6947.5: 11.3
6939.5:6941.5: 11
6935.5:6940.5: 11.1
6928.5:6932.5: 10.9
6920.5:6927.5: 13.1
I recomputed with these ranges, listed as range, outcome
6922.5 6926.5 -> 10.9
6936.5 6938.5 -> 10.6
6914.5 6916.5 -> 12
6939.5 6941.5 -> 10.6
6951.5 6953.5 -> 10.4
